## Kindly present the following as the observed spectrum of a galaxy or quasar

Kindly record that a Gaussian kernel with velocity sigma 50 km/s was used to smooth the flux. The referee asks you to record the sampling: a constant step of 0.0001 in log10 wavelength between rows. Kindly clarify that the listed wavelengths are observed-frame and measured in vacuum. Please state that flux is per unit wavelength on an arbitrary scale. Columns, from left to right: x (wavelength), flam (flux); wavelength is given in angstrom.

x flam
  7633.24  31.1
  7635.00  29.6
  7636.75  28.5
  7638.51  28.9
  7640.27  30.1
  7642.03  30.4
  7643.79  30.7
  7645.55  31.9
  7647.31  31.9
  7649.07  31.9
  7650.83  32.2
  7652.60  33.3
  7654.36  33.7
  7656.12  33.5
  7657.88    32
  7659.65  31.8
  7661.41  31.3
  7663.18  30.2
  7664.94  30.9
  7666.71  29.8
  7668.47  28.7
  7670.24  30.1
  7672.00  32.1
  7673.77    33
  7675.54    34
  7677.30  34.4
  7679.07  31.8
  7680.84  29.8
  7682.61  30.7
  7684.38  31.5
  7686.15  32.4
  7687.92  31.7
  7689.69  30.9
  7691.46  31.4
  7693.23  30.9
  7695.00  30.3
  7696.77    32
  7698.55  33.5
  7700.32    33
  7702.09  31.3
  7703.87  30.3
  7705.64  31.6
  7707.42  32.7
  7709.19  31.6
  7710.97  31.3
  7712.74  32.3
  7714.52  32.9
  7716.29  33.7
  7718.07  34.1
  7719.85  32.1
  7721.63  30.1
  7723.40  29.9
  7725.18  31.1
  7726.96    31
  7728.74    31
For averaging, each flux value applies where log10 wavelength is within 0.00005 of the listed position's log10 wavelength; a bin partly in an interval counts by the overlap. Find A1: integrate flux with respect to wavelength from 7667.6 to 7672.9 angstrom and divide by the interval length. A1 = 30.3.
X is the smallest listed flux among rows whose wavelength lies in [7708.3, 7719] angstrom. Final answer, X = 31.3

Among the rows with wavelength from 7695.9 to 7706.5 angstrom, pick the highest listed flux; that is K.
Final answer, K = 33.5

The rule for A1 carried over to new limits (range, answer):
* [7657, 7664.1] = 31.3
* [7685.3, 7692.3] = 31.6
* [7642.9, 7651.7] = 31.7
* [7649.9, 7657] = 33.2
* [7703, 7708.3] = 31.5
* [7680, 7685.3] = 30.7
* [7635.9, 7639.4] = 28.7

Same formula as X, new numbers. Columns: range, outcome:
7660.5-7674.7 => 28.7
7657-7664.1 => 30.2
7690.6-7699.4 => 30.3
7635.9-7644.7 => 28.5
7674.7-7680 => 31.8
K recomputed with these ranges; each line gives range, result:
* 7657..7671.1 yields 32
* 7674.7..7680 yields 34.4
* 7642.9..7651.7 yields 32.2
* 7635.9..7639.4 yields 28.9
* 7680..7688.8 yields 32.4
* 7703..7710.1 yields 32.7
